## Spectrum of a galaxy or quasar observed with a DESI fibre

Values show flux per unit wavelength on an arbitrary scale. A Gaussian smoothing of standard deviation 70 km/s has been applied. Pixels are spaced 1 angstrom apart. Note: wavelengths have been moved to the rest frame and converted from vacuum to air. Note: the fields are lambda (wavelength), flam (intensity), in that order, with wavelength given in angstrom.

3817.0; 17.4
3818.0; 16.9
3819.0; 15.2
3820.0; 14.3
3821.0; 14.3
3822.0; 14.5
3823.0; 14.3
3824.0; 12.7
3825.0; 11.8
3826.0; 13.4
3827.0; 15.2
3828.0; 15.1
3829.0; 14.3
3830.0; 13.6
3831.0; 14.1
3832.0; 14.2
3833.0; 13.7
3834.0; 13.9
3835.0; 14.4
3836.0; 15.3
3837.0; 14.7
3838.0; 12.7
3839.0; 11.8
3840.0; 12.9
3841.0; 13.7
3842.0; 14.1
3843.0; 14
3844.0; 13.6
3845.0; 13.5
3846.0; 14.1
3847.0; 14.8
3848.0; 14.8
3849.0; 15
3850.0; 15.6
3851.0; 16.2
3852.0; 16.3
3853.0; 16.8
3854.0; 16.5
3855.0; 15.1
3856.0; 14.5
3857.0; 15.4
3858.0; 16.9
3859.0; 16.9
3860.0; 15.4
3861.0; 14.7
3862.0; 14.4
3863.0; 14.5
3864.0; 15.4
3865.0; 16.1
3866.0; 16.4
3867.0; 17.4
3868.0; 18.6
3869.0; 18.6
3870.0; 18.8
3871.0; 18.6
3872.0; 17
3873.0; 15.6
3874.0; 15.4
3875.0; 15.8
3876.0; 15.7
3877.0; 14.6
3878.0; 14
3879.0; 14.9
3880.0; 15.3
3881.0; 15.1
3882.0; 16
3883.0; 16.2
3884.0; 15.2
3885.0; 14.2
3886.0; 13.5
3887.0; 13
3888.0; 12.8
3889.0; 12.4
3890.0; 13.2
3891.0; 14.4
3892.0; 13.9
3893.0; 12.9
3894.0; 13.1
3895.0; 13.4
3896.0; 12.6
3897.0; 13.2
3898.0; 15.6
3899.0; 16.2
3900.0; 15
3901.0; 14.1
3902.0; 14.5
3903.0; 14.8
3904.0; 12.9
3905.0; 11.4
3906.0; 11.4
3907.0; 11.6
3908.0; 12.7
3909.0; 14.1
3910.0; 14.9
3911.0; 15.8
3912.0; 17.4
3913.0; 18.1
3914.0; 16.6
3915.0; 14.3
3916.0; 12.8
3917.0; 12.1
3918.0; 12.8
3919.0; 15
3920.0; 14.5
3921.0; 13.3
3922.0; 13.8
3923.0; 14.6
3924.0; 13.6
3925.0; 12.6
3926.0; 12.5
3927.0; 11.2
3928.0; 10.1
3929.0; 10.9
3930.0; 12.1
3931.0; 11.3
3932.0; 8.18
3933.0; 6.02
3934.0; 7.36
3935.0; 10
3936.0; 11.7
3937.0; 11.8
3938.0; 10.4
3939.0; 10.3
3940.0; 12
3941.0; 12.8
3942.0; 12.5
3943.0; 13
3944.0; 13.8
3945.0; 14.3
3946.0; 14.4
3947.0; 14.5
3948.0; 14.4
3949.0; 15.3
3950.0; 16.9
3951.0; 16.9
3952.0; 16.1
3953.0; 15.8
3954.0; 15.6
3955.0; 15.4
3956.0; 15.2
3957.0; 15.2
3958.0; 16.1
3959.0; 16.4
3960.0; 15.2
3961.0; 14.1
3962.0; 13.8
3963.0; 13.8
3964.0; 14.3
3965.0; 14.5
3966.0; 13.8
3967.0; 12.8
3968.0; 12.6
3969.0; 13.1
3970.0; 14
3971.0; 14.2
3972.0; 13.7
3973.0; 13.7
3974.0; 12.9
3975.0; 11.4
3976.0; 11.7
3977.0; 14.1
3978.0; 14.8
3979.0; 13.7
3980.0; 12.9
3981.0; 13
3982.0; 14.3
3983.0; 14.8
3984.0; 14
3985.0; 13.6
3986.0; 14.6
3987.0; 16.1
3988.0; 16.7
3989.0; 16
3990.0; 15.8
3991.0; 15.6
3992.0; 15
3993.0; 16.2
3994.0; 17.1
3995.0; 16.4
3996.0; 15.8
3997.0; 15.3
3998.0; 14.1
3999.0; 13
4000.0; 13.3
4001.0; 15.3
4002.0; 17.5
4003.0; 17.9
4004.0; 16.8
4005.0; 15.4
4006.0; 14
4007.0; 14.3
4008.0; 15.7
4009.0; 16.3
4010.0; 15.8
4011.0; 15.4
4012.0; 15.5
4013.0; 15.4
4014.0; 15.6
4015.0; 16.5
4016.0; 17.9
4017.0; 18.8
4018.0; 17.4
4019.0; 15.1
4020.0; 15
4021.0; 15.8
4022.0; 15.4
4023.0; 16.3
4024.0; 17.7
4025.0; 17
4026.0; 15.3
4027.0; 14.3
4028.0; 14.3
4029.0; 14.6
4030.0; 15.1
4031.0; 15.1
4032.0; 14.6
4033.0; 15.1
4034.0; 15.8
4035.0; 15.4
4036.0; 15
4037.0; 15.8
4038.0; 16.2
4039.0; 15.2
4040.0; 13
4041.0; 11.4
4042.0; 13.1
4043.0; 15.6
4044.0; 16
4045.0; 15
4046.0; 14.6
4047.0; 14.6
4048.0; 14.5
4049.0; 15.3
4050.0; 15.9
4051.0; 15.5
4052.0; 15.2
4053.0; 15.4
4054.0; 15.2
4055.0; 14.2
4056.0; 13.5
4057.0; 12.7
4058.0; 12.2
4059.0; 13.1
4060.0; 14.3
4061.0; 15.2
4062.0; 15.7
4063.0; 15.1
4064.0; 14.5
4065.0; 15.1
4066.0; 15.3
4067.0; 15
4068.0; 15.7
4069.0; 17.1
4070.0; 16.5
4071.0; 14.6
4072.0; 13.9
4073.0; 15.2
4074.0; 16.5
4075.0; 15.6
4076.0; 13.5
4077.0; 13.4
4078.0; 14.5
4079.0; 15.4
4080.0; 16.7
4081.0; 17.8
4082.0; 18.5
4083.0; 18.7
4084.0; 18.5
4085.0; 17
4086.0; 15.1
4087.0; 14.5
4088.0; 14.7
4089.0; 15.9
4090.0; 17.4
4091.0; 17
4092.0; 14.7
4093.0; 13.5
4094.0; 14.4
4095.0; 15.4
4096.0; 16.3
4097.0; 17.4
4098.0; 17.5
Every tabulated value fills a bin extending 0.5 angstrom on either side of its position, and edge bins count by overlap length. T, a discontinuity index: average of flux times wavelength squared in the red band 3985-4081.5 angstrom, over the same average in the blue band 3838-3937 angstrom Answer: 1.16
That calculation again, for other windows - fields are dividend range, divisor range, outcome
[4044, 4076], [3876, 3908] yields 1.17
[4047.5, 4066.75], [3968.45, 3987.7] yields 1.11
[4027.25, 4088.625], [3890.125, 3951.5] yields 1.23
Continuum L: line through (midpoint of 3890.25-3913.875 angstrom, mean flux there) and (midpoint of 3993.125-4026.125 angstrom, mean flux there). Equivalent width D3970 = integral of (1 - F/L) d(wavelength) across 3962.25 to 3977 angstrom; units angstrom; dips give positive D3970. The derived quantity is 1.8 angstrom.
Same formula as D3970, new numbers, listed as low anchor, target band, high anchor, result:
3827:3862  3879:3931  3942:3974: 2.9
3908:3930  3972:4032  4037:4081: -3.3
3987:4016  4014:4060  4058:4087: 1.4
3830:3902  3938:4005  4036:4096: 2.3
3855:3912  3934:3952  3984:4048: 2.3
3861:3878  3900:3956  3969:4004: 8.1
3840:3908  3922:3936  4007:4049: 3.8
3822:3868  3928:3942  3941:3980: 3.8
